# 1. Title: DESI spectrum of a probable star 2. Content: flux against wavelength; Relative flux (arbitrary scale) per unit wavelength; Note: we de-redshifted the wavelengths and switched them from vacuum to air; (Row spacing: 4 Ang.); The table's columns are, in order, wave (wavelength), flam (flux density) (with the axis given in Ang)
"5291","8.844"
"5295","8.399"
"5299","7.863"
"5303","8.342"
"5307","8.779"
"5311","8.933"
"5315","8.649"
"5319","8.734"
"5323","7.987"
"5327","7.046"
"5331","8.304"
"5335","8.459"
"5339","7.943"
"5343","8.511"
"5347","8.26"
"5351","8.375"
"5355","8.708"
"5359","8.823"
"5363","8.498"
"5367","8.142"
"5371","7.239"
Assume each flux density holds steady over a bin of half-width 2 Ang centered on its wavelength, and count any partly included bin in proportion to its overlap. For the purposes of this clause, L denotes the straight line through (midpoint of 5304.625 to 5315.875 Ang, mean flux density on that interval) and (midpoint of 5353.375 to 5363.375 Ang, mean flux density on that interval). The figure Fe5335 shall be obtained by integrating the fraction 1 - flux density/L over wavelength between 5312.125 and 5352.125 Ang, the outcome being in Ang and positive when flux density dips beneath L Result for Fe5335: 2.3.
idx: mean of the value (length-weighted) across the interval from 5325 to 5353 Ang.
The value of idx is 8.13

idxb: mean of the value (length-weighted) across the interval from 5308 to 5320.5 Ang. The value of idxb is 8.77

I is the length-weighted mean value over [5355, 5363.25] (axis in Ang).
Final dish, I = 8.71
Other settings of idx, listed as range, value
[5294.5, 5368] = 8.36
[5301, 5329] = 8.35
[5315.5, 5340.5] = 8.12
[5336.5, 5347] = 8.24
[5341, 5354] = 8.41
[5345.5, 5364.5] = 8.54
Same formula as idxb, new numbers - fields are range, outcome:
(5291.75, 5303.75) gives 8.25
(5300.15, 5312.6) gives 8.62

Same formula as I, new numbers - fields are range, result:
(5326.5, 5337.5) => 8.06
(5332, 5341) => 8.21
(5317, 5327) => 8.1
